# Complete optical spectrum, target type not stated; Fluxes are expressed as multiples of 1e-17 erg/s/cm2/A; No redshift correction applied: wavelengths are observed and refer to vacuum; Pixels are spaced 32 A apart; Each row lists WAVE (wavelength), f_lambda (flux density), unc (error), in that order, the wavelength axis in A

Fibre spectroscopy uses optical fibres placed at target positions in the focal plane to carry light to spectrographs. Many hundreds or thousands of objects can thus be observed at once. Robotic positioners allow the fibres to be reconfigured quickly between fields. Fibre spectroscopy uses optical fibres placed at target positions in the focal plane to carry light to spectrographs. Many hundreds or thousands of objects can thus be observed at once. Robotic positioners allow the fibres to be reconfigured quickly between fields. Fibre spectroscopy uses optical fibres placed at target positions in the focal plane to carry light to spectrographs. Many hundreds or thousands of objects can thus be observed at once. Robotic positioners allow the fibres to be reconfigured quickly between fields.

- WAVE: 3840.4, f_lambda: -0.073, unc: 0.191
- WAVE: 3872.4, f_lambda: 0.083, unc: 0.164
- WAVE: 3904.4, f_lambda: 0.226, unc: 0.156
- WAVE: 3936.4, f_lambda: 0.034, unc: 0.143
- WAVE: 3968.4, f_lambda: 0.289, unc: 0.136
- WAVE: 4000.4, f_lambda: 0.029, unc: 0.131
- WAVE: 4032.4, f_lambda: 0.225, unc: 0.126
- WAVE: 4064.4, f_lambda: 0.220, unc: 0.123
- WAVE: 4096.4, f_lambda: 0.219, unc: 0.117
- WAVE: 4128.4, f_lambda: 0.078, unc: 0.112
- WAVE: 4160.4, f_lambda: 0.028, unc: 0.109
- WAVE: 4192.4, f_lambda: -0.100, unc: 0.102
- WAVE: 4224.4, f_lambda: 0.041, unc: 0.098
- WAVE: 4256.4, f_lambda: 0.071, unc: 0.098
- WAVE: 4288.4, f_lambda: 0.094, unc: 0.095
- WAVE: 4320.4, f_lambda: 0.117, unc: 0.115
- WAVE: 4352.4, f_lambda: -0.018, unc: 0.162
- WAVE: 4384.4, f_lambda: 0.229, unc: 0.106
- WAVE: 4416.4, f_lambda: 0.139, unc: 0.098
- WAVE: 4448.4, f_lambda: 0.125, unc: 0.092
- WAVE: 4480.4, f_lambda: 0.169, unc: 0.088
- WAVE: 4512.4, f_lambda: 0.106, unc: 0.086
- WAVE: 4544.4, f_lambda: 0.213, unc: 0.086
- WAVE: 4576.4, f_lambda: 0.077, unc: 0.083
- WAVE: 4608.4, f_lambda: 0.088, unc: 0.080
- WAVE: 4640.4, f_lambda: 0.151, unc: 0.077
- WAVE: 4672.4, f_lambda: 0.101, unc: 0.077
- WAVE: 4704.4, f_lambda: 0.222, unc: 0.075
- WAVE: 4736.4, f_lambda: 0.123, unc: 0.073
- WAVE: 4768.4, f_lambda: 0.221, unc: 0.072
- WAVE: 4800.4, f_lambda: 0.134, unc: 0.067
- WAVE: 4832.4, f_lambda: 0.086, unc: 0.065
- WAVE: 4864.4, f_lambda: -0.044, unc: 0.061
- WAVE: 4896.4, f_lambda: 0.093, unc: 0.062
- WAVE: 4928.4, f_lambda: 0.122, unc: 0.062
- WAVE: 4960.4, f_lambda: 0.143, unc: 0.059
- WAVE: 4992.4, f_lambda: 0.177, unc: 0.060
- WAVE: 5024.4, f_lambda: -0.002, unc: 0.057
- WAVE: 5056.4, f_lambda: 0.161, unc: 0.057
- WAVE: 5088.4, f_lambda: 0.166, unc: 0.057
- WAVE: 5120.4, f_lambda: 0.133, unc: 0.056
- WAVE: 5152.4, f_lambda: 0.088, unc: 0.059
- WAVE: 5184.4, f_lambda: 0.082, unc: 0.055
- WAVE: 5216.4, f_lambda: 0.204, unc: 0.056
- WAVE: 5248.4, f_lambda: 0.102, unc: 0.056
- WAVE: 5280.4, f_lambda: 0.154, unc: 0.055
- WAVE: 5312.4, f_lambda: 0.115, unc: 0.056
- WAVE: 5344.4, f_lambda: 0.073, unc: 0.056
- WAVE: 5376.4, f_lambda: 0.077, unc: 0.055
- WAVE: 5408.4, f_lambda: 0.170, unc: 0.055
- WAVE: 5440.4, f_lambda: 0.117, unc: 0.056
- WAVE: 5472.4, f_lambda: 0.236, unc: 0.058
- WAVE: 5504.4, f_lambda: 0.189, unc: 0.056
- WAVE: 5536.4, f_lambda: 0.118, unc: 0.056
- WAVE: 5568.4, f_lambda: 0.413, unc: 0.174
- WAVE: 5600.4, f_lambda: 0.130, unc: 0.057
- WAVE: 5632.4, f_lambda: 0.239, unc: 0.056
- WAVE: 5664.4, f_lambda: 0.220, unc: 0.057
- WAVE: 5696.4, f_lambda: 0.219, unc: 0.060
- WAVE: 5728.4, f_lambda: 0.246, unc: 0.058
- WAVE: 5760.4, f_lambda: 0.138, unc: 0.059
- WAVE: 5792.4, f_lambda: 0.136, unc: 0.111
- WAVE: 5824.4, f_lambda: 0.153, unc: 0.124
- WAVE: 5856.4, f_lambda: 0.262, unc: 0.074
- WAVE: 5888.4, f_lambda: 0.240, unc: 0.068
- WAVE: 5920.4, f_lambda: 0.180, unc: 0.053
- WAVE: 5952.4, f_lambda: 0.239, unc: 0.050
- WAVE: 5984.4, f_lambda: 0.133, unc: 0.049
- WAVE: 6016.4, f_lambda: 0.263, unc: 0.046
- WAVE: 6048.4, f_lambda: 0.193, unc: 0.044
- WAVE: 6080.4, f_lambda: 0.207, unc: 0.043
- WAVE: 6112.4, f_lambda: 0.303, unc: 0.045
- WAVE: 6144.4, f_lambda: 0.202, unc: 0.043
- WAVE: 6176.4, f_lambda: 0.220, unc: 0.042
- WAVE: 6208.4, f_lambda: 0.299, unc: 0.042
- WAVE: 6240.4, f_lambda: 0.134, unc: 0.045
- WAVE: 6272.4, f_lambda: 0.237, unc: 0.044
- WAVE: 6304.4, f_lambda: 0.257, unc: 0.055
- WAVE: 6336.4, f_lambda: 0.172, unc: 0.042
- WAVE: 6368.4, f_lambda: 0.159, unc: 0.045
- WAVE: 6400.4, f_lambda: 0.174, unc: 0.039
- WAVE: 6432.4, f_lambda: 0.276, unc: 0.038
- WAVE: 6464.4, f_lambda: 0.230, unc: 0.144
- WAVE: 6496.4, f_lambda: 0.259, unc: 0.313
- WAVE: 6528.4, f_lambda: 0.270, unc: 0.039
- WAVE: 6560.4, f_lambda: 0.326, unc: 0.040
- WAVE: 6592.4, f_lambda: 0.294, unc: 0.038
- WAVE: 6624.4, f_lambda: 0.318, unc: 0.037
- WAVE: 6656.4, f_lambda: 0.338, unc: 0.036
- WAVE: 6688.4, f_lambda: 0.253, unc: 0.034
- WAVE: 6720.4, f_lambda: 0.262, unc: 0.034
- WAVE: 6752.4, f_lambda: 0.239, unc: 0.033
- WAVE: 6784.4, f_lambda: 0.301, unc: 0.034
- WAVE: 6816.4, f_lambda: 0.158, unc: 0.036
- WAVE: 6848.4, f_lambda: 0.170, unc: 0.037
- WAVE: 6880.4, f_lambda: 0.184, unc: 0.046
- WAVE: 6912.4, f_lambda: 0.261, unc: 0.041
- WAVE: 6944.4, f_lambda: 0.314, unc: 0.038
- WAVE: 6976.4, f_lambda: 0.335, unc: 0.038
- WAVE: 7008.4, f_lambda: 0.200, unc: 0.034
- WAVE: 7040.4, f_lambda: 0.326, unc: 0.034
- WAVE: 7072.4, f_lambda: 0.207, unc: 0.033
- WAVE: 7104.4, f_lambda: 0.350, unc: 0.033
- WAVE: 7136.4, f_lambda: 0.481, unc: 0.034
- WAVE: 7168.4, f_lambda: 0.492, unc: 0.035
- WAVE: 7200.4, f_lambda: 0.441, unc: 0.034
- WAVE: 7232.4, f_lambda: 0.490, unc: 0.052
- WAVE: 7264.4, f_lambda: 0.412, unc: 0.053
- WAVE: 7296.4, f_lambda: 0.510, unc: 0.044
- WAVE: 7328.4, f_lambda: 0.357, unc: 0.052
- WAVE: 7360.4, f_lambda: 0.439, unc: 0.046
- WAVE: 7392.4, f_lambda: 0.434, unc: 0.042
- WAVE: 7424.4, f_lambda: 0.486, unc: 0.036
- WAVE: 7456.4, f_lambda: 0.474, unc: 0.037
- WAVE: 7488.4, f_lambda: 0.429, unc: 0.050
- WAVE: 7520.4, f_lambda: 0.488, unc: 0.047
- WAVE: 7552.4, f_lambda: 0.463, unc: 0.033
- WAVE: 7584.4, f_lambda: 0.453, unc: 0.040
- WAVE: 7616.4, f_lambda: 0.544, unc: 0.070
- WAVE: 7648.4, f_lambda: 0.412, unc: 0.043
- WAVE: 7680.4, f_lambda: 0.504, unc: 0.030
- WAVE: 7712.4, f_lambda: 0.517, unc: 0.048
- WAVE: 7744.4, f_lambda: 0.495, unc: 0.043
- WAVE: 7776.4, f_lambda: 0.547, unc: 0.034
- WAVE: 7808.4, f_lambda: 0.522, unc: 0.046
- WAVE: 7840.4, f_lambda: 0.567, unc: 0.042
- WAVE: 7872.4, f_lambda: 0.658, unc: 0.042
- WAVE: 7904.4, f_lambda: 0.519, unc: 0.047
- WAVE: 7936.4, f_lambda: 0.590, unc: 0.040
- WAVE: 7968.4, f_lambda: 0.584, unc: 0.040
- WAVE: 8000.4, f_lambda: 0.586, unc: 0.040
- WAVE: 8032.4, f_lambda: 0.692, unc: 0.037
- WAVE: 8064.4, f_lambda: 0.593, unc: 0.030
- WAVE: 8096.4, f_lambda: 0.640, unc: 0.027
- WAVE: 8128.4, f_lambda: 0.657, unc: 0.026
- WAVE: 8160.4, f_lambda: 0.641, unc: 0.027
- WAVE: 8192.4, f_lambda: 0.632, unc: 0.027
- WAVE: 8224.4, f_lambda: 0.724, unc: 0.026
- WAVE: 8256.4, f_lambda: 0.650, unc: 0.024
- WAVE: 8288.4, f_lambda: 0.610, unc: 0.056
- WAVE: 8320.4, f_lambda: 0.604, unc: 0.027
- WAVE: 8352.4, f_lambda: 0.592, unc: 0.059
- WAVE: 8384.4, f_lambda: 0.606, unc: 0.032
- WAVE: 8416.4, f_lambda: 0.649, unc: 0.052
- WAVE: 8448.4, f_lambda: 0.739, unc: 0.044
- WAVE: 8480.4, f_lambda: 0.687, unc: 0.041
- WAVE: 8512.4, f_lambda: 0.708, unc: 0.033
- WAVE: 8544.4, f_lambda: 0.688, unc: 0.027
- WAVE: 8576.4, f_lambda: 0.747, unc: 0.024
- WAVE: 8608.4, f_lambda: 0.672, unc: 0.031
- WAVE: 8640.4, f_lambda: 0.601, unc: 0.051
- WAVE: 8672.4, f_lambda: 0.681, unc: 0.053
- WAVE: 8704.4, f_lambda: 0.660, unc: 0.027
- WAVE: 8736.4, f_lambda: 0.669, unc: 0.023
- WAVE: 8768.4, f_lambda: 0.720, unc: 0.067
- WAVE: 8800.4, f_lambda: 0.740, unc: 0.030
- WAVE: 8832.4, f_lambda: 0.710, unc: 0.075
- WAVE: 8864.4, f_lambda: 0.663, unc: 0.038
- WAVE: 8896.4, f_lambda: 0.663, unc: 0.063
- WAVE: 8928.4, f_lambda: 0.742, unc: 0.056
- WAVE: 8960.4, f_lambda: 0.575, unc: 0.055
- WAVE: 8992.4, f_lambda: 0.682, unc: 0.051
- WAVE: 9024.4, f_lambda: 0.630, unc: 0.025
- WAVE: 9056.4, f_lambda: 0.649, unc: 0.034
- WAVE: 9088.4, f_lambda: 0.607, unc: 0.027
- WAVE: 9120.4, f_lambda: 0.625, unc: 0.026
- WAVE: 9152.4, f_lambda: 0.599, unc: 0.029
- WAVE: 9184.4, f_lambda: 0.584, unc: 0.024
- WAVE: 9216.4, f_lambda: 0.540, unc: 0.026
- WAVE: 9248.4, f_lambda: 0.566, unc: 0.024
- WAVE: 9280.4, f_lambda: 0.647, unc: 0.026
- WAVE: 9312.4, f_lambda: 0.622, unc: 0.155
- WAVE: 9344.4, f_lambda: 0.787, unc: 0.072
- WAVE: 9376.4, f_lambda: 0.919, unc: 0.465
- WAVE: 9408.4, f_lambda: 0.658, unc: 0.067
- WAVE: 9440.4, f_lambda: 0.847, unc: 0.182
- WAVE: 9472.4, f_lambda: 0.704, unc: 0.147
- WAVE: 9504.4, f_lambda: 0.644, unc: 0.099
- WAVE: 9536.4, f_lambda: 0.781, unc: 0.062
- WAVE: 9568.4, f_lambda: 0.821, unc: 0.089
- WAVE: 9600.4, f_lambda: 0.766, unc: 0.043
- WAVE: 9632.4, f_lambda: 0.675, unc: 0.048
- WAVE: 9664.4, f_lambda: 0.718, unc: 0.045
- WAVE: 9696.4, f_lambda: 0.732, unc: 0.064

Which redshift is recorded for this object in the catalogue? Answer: 0.78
